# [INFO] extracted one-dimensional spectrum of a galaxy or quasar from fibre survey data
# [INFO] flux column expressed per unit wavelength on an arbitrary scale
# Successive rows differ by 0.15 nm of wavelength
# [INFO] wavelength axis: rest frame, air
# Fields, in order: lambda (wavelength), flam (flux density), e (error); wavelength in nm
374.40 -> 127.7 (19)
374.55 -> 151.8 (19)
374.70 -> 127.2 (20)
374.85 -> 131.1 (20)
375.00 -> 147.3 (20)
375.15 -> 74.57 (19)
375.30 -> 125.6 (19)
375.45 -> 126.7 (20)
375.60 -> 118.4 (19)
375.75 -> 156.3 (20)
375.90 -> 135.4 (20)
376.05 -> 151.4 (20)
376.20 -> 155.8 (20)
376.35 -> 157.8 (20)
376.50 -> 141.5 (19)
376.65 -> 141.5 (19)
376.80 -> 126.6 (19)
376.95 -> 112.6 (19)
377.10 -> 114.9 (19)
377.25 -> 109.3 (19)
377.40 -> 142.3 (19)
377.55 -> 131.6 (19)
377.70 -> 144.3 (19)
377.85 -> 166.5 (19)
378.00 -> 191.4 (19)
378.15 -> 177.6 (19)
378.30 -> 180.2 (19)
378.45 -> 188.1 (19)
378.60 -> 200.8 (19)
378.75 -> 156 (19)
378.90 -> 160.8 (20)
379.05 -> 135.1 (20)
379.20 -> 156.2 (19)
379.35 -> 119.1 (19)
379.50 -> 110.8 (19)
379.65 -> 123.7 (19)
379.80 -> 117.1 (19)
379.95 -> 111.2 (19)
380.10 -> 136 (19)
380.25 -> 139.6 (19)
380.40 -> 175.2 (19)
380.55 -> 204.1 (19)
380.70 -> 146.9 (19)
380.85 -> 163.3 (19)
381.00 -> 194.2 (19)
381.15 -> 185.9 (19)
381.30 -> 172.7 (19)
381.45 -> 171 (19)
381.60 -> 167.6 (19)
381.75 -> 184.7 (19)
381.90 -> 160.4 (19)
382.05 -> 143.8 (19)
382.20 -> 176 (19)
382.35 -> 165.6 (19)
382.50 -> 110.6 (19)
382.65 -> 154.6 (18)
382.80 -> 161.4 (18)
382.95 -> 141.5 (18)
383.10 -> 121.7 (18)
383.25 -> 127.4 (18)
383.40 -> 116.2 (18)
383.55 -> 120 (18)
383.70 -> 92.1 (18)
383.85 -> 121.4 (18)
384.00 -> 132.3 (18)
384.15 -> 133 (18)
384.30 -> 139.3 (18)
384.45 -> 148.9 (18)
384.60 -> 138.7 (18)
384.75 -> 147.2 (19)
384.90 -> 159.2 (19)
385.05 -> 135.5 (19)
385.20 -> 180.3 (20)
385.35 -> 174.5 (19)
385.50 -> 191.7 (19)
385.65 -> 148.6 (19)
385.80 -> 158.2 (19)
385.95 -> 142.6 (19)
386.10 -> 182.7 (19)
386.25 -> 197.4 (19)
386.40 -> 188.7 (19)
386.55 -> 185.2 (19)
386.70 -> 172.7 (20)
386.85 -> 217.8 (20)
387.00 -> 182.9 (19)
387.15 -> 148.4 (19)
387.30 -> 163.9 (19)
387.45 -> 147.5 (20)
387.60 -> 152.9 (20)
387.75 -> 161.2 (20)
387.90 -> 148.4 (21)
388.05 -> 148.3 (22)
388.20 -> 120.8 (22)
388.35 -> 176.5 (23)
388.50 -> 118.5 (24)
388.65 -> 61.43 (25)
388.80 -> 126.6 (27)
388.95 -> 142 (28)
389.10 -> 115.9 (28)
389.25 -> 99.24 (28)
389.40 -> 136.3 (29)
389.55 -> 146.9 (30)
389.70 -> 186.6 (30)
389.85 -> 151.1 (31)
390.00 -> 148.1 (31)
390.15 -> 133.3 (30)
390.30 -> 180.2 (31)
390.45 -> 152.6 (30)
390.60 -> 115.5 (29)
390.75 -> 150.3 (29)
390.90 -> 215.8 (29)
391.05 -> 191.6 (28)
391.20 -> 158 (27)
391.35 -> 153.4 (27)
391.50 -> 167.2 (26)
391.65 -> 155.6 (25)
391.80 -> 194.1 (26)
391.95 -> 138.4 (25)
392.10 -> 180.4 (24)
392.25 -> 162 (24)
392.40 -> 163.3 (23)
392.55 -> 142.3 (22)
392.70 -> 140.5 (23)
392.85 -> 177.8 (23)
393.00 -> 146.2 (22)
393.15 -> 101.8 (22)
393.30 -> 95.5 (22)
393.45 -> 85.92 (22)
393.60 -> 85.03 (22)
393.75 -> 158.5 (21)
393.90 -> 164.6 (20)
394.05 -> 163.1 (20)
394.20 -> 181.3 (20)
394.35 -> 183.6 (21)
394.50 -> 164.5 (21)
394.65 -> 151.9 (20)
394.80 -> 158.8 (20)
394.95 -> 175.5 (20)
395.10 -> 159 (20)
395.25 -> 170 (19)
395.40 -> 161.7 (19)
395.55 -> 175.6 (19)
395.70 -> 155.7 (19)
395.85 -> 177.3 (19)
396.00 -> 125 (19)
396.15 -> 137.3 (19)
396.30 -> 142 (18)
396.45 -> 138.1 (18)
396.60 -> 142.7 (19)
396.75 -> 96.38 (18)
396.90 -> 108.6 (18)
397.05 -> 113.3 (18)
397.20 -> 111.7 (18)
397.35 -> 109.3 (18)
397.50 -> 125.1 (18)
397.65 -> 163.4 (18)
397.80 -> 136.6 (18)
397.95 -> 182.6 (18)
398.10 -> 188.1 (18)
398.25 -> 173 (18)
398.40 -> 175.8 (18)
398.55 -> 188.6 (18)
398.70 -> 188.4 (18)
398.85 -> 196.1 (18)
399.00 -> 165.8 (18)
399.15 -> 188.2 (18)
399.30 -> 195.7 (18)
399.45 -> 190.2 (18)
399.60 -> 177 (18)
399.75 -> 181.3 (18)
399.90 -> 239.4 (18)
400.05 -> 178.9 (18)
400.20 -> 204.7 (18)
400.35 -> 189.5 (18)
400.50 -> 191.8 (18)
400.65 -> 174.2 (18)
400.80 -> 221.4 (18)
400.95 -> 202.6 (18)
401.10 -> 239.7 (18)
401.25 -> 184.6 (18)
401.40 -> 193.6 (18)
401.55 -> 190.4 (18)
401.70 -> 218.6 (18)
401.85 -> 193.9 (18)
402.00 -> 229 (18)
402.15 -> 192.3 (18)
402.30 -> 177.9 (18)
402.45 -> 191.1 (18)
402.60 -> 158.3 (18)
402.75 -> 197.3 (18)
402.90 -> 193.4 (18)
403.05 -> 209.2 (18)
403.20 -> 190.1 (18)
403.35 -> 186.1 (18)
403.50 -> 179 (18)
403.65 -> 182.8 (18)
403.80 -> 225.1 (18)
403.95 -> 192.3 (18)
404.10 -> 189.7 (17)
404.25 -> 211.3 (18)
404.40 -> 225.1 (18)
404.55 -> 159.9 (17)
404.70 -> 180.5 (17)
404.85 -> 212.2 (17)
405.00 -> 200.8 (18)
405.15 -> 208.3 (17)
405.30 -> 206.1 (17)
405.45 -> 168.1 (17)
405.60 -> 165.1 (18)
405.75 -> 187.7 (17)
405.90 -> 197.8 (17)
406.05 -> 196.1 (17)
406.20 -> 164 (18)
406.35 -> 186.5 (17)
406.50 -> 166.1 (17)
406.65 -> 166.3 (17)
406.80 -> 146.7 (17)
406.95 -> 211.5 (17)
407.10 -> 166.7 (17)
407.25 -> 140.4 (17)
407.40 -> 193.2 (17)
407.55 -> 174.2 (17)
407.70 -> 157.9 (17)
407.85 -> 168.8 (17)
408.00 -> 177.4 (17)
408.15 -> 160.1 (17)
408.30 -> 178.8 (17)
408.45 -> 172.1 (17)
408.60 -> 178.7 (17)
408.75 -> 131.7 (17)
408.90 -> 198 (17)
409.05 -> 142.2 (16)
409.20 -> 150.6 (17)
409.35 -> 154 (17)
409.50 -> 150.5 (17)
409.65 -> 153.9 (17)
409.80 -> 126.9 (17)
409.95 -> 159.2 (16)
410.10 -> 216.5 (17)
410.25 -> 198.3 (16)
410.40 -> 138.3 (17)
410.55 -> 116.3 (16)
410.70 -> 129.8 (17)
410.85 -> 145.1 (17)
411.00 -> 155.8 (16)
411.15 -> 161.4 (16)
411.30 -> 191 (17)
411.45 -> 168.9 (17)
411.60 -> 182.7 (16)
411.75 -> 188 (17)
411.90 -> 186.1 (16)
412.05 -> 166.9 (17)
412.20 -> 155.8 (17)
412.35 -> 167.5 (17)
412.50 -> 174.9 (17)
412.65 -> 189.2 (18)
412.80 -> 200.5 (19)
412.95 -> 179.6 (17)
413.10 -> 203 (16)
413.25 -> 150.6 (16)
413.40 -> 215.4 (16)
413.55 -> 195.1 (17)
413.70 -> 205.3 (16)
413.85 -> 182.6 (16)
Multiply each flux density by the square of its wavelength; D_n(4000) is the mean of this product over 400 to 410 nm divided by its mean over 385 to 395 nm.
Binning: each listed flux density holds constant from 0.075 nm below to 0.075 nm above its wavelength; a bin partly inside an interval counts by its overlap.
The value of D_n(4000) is 1.28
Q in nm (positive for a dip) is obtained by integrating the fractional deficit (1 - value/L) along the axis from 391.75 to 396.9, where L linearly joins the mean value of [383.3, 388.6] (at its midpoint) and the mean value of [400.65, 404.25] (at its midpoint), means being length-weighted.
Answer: 0.78 nm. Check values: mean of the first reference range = 154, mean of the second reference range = 197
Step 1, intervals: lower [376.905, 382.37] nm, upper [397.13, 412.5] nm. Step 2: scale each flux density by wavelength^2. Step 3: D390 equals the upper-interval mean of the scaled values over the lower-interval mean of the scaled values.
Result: 1.3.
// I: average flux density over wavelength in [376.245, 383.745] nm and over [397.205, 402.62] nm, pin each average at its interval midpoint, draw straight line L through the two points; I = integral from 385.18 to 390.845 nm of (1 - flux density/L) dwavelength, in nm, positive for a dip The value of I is 0.33 nm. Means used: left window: 149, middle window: 154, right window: 185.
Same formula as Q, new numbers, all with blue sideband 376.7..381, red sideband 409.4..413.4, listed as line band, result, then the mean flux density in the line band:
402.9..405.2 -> -0.46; 197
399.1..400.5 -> -0.28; 194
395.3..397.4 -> 0.31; 136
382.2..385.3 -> 0.27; 139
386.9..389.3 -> 0.23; 140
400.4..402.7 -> -0.49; 197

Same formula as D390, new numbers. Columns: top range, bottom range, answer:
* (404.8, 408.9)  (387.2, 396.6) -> 1.28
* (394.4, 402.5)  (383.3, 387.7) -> 1.18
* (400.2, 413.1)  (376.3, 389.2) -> 1.35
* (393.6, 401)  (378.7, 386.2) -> 1.20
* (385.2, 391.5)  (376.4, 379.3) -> 1.09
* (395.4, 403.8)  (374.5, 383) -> 1.32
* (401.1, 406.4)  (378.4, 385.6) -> 1.44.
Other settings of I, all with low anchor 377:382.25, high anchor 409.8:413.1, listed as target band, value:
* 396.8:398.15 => 0.23 nm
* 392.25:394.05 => 0.29 nm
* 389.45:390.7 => 0.07 nm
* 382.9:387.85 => 0.14 nm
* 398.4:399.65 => -0.16 nm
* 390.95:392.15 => -0.05 nm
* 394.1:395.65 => -0.05 nm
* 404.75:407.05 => -0.25 nm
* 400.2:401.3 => -0.24 nm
